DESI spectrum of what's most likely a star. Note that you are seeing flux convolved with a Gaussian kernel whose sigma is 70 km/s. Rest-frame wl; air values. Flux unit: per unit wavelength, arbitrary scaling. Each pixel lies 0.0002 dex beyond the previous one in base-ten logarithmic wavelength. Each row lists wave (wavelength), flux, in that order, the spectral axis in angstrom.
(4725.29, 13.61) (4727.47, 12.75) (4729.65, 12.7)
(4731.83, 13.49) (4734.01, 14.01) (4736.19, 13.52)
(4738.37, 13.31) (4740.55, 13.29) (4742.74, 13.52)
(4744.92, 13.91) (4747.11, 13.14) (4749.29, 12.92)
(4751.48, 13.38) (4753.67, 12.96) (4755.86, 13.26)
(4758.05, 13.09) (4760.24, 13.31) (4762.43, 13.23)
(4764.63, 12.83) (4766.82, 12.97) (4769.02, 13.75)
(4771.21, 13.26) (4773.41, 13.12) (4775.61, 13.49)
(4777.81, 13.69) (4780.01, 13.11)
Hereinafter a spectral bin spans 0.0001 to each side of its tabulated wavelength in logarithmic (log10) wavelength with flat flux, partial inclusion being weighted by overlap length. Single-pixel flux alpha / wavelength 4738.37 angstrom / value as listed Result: 13.31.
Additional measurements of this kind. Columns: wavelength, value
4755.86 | 13.26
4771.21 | 13.26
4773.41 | 13.12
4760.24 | 13.31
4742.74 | 13.52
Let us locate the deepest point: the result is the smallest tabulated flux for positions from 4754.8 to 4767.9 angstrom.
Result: 12.83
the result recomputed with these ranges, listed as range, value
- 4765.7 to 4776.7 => 12.97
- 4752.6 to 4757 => 12.96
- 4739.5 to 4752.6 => 12.92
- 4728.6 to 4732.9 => 12.7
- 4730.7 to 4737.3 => 13.49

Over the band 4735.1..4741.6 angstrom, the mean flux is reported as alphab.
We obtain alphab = 13.4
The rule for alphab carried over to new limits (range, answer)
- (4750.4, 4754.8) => 13.2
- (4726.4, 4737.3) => 13.3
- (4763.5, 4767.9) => 12.9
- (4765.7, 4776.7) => 13.3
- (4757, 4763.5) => 13.2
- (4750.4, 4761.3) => 13.2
